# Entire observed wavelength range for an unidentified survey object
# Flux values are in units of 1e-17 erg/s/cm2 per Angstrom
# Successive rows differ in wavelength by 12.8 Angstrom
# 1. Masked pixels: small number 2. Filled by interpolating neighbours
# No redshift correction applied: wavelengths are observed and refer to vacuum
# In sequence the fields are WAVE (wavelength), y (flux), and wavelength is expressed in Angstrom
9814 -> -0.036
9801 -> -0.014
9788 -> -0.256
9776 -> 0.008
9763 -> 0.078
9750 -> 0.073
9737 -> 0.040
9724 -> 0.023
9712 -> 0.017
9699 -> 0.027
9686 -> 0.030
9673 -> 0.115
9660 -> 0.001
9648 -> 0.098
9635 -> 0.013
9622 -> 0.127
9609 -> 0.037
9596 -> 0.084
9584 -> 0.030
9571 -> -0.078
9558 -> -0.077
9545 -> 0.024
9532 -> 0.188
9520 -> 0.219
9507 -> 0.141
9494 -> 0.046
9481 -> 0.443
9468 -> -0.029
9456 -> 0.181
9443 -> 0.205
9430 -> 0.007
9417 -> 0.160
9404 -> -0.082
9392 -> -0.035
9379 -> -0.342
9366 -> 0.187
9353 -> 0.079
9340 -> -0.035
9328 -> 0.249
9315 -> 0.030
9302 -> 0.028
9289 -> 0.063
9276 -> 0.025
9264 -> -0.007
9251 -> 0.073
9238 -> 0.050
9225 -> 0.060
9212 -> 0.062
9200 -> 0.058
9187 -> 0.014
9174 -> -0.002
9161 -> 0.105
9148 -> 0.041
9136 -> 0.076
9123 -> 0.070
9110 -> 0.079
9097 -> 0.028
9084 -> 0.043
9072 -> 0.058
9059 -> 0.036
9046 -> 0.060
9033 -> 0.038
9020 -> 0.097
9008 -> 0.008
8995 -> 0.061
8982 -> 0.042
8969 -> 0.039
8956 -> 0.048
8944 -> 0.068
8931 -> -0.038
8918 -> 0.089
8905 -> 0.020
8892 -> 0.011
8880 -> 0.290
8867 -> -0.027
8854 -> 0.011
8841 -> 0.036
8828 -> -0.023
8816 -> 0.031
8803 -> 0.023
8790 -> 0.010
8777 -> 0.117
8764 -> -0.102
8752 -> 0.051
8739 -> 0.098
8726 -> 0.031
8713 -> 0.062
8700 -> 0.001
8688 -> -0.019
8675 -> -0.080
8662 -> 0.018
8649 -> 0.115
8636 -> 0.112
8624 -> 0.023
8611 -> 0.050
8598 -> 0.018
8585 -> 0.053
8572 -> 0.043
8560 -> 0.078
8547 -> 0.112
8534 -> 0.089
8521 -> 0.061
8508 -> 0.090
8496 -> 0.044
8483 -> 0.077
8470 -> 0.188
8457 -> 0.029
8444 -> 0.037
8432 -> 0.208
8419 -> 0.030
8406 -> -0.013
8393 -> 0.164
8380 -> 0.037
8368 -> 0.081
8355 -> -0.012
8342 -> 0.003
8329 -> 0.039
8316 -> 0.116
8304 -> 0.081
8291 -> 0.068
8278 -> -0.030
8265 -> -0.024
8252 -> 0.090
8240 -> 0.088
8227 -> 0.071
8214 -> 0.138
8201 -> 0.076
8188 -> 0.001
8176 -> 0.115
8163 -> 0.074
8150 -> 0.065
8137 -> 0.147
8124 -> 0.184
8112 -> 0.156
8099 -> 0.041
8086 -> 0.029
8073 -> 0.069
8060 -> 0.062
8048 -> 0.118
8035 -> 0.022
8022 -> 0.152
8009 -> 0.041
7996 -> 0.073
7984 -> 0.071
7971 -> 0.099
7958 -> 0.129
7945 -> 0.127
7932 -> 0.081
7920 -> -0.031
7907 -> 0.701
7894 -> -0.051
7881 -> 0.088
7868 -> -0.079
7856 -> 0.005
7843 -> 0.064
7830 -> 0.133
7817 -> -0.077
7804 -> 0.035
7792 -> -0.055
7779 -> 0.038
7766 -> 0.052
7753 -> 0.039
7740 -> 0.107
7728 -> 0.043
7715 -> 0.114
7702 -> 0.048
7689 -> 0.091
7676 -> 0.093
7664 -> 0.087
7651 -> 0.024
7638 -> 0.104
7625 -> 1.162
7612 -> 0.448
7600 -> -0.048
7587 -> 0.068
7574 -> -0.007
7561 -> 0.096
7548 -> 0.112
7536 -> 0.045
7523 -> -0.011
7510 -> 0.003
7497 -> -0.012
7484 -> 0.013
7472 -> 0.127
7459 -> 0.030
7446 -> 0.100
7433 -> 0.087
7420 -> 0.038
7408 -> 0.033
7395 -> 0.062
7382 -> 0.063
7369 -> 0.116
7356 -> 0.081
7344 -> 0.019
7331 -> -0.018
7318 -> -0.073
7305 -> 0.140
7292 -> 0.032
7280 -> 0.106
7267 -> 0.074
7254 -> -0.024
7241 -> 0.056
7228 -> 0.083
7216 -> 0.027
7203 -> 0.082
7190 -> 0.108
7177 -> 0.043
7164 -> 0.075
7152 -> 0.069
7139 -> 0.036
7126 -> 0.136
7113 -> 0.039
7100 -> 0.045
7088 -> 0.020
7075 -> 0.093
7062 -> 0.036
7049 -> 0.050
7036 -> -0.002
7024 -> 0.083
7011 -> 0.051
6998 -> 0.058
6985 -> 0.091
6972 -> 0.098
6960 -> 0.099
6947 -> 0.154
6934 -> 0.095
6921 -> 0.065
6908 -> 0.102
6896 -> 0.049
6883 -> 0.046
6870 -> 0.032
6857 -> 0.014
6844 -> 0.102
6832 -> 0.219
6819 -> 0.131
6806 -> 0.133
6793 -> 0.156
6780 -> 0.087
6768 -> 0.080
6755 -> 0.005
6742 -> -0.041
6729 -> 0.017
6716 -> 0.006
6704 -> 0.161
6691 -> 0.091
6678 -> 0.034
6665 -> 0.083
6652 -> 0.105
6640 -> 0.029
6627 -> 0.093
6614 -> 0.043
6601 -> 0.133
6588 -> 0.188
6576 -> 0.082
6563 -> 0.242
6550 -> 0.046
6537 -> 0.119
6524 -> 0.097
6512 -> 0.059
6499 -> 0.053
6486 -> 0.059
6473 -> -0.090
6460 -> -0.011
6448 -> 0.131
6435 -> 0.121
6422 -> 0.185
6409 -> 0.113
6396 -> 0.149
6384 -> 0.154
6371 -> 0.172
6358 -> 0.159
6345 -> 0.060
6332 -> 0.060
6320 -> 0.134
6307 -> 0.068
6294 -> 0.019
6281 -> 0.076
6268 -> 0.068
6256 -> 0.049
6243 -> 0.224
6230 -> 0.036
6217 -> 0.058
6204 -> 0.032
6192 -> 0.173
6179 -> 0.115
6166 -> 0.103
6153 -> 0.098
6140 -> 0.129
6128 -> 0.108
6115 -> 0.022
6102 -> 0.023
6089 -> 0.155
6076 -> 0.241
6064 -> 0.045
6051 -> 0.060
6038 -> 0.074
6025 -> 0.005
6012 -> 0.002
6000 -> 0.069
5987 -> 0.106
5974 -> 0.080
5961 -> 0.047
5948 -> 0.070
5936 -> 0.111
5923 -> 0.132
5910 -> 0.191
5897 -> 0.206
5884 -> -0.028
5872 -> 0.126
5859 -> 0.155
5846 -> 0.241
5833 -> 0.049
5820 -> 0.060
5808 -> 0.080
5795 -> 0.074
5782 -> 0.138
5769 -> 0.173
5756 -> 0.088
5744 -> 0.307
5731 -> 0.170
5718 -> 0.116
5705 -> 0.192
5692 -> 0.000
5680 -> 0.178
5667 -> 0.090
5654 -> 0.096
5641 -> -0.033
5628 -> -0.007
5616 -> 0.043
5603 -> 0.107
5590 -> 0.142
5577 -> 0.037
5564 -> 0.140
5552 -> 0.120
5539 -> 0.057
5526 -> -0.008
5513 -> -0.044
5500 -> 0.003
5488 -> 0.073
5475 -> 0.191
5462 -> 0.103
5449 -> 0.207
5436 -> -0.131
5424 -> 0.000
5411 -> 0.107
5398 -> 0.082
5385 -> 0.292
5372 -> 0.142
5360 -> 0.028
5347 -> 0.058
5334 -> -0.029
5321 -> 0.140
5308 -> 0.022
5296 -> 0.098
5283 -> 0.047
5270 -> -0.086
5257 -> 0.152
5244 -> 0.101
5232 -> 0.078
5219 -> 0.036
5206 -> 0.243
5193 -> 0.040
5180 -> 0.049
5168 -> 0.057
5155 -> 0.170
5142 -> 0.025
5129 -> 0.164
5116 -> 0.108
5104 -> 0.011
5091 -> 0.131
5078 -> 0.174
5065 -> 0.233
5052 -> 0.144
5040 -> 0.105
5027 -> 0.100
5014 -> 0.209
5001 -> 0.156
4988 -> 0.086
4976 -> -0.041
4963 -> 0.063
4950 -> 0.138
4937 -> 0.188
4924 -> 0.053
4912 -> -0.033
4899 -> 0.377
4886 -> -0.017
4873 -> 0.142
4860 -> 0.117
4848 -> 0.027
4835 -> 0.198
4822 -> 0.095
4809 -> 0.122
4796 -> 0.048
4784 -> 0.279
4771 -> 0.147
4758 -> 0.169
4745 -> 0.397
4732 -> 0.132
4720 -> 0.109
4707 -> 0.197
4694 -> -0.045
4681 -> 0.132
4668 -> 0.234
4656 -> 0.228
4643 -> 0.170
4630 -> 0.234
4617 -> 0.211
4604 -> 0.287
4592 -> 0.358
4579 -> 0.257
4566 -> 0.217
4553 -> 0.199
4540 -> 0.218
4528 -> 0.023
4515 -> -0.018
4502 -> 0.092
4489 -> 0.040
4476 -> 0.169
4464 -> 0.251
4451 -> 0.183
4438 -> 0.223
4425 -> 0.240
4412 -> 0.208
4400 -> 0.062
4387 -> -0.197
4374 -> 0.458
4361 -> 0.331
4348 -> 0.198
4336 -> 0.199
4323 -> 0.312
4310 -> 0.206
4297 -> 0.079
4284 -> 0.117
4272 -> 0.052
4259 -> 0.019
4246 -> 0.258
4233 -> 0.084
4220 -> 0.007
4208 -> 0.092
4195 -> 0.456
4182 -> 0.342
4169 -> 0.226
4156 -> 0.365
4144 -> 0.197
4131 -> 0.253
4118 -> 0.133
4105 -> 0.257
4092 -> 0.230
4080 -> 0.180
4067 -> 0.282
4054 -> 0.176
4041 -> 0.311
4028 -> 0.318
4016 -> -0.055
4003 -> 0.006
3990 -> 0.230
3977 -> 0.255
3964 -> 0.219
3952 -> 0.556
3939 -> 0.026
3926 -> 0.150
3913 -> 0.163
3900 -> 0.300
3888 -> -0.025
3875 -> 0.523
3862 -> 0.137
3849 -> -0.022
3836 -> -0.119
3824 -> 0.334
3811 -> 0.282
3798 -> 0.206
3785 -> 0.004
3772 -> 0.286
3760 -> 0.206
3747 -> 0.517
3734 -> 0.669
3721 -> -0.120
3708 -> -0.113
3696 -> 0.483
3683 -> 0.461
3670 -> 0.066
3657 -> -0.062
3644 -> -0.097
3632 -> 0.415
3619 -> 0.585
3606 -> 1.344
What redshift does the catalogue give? 1.04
